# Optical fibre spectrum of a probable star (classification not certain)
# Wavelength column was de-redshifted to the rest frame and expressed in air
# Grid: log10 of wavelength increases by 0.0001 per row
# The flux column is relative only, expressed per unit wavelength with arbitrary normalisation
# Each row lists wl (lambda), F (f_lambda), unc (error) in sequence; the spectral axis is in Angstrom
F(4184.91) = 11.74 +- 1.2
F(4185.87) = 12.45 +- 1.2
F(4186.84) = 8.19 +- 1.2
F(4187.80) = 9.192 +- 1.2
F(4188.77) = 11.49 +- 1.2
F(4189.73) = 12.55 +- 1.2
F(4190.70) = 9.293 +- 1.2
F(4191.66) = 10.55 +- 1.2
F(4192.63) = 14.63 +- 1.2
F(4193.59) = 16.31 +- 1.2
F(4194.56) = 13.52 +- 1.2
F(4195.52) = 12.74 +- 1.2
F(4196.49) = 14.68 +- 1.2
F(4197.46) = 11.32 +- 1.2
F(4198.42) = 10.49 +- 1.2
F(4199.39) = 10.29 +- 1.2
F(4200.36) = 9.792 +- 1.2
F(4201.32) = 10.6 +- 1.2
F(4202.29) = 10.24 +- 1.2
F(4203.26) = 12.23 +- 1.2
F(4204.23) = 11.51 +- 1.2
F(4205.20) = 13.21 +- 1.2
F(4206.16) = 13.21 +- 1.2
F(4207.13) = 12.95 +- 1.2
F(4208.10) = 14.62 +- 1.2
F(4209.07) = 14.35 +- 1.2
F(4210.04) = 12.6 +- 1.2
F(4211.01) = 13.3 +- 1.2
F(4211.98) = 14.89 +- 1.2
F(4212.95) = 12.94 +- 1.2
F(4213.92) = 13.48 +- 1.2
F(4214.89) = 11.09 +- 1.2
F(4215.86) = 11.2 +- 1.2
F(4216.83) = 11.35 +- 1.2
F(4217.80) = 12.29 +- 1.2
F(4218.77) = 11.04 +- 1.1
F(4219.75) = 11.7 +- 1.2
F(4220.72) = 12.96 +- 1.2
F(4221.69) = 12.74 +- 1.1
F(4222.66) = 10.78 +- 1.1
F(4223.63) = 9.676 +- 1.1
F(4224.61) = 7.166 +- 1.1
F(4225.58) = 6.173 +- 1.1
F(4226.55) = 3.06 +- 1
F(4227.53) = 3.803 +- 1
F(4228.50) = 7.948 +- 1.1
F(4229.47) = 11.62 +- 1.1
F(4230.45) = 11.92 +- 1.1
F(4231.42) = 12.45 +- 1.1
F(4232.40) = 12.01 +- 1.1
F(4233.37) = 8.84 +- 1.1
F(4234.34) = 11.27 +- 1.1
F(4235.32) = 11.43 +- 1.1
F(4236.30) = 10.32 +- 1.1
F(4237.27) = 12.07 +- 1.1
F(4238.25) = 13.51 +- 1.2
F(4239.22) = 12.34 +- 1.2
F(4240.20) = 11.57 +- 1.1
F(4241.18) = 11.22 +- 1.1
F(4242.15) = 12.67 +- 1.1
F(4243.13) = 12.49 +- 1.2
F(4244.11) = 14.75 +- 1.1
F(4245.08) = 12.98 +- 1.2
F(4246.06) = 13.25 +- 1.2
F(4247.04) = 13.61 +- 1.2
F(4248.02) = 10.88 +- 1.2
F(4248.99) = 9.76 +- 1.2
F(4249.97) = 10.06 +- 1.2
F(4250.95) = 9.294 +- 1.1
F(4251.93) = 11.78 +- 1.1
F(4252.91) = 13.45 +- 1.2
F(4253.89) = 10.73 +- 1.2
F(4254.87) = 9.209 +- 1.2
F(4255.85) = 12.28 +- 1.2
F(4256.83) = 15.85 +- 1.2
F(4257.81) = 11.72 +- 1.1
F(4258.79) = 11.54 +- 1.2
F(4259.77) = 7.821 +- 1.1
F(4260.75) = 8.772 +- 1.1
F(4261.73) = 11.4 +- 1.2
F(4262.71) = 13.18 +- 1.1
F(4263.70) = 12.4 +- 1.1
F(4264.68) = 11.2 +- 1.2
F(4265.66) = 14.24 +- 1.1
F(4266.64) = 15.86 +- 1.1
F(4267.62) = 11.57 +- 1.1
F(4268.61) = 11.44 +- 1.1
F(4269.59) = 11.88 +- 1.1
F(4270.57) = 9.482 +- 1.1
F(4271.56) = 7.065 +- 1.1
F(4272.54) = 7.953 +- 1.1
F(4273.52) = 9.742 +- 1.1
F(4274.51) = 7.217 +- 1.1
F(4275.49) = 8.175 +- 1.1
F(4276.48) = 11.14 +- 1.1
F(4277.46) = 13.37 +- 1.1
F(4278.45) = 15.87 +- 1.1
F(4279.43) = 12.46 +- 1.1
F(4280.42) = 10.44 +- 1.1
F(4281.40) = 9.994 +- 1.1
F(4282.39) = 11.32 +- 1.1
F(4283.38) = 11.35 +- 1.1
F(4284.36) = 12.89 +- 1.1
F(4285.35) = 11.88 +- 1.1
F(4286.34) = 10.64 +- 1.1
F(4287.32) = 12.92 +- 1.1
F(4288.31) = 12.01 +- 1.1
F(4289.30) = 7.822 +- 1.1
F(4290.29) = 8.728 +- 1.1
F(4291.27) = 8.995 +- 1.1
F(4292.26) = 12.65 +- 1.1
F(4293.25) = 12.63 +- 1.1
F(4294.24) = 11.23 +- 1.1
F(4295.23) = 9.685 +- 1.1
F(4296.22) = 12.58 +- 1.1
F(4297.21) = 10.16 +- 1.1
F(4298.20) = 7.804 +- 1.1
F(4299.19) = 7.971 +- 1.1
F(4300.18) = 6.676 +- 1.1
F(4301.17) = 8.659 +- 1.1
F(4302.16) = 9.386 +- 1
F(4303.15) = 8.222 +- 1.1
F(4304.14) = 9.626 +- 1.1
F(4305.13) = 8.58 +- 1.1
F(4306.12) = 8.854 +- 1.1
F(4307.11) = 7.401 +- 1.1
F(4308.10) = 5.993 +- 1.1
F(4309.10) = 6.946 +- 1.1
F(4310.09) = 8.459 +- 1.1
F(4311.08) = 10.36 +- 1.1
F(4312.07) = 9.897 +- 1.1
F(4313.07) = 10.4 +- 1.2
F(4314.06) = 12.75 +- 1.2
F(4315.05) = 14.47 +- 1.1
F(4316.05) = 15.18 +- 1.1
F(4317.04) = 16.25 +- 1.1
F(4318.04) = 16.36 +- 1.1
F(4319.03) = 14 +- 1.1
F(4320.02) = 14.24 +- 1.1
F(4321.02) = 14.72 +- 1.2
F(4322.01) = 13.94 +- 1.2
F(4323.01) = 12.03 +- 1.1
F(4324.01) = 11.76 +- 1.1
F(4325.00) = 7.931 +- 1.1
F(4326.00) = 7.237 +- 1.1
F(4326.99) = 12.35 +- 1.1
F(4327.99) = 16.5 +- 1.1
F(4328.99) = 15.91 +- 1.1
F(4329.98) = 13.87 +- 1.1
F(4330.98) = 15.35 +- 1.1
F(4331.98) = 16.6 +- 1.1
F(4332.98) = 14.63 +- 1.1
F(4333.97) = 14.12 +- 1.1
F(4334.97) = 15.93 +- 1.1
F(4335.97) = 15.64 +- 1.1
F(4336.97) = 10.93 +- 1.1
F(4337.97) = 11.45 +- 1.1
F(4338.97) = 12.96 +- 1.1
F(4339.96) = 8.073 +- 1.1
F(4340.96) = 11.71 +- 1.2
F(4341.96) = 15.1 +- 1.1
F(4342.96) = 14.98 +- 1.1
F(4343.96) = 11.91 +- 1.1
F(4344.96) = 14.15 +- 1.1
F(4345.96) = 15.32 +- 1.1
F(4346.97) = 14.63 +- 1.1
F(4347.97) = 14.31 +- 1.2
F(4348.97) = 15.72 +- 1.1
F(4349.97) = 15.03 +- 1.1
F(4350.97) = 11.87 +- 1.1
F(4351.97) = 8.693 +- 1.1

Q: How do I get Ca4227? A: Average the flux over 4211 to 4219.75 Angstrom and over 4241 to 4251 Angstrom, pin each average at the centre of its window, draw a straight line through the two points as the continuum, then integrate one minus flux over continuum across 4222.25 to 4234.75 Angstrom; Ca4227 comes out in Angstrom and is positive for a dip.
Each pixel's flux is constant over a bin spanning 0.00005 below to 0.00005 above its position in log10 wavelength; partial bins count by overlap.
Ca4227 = 3.3 Angstrom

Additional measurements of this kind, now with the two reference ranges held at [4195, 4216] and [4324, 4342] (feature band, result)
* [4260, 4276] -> 2.6 Angstrom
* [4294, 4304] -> 2.8 Angstrom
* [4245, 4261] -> 1.6 Angstrom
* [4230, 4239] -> 0.7 Angstrom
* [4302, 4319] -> 3.0 Angstrom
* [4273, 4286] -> 1.6 Angstrom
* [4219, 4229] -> 3.0 Angstrom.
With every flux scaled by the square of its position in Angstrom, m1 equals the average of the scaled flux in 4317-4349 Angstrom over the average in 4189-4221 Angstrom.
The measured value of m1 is 1.2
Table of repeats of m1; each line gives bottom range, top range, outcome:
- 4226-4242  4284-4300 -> 1.05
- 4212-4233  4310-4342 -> 1.32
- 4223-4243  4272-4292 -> 1.09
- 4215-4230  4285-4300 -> 1.12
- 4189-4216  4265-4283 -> 0.92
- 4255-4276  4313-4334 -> 1.29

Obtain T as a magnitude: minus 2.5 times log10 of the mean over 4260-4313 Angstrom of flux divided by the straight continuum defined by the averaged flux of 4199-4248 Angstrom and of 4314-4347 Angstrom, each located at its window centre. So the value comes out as 0.23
